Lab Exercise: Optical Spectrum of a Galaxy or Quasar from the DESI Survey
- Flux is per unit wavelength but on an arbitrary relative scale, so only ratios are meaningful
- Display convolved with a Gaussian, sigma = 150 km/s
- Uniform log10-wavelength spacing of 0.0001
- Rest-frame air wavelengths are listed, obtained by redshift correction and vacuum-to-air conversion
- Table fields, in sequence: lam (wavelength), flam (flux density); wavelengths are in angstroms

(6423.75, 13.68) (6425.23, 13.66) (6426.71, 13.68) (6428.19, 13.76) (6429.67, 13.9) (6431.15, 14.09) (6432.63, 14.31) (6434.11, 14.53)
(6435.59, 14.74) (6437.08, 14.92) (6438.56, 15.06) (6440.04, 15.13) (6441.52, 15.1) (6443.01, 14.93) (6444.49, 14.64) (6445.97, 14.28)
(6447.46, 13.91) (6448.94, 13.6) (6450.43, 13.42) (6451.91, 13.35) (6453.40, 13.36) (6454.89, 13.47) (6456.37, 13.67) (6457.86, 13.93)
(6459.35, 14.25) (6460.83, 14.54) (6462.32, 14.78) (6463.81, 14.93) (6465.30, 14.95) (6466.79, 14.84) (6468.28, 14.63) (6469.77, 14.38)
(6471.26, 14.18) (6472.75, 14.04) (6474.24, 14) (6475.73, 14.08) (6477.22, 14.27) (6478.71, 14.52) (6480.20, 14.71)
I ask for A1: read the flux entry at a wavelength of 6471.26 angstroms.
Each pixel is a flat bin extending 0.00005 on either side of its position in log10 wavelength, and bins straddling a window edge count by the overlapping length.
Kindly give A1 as 14.18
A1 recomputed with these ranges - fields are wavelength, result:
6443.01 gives 14.93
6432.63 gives 14.31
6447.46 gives 13.91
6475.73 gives 14.08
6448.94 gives 13.6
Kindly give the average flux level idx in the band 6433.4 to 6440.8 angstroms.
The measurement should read 14.9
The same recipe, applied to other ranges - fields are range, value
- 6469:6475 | 14.2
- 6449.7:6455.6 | 13.4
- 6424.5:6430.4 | 13.7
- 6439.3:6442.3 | 15.1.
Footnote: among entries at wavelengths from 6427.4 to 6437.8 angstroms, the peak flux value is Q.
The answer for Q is 14.92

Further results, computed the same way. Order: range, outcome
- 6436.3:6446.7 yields 15.13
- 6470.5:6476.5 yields 14.18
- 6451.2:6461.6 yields 14.54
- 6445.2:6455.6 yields 14.28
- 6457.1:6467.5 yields 14.95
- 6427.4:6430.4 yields 13.9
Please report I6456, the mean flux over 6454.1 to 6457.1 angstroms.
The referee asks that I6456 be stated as 13.6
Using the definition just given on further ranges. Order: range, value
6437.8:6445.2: 15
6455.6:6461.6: 14.1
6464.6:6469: 14.8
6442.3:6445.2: 14.8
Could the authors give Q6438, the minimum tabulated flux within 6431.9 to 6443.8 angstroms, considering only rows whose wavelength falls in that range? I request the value 14.31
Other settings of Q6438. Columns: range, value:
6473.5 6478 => 14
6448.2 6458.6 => 13.35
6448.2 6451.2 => 13.42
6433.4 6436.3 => 14.53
